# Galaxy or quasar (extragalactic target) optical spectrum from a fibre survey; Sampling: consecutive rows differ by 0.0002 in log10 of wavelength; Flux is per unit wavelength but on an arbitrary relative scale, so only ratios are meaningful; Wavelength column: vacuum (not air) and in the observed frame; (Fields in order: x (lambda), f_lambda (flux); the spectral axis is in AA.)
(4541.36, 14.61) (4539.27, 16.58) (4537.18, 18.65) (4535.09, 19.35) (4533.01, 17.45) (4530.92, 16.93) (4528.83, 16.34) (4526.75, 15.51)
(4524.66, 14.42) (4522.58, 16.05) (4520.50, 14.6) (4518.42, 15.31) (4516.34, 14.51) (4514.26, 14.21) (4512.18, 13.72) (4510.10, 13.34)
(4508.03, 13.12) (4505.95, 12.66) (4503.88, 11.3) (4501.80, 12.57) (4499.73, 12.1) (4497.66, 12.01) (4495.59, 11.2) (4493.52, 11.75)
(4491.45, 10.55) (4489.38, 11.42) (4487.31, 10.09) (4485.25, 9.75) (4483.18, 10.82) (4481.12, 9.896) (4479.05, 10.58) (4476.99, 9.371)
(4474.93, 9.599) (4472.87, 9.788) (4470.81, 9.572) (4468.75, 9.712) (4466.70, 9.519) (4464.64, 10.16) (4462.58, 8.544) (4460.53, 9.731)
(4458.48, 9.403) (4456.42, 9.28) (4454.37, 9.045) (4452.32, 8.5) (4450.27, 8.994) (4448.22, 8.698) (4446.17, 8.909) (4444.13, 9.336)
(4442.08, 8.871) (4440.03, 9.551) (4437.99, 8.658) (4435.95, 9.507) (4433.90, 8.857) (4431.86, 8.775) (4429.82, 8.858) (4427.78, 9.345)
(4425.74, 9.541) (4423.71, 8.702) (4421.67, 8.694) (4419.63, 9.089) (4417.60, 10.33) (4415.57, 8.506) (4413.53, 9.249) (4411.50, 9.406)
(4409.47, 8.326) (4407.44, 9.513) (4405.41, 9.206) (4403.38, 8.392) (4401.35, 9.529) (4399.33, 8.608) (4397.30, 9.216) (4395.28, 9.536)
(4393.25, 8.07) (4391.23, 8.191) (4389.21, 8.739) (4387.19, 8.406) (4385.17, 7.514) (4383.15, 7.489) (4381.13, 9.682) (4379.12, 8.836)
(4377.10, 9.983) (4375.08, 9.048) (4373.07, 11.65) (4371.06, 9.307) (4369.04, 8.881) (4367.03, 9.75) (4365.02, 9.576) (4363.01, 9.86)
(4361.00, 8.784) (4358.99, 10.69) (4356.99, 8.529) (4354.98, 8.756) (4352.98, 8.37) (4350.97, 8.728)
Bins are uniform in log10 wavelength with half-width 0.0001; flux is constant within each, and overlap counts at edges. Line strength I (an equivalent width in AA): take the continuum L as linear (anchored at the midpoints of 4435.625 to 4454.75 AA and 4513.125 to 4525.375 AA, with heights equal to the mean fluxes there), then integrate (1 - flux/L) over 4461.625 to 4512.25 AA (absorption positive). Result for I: 5.9 AA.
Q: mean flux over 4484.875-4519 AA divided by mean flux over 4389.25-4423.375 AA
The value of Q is 1.37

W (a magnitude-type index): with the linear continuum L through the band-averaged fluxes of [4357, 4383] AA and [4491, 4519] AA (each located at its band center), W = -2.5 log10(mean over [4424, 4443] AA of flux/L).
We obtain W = 0.212 mag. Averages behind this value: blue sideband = 9.56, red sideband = 12.7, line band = 9.09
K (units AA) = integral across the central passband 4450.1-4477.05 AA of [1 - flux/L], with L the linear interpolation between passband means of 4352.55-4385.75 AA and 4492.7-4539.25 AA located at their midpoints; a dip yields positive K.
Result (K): 6.91 AA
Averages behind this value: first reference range 9.25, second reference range 14.5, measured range 9.39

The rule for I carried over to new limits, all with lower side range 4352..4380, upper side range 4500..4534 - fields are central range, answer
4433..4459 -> 6.5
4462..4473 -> 2.8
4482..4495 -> 2.7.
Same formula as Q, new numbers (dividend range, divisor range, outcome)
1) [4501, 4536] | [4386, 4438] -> 1.65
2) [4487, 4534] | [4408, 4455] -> 1.50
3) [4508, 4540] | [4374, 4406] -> 1.79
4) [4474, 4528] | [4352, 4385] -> 1.33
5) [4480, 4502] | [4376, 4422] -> 1.24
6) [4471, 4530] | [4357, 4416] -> 1.36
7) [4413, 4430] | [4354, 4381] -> 0.96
